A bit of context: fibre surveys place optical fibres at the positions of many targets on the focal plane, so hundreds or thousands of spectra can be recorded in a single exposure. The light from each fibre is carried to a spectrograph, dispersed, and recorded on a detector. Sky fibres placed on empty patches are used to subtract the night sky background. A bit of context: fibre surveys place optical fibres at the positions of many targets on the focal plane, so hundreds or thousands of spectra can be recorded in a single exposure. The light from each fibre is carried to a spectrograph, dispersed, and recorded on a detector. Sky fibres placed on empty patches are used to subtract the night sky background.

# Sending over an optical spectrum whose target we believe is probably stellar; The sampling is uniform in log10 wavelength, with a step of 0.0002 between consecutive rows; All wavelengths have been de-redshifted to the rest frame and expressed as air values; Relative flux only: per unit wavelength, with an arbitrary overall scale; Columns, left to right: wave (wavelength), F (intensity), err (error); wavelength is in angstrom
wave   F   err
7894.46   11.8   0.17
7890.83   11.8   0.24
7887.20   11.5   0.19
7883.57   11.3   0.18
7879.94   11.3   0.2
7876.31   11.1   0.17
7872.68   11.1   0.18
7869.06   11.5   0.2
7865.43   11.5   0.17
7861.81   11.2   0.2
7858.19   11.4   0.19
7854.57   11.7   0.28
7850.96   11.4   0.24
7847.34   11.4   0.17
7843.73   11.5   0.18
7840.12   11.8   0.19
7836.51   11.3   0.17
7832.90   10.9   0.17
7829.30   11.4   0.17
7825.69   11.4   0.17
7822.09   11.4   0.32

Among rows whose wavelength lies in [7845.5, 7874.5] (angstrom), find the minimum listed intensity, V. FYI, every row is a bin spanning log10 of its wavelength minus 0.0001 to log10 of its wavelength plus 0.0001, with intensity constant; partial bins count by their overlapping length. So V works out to 11.1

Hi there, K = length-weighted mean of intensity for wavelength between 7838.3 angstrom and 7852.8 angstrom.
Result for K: 11.5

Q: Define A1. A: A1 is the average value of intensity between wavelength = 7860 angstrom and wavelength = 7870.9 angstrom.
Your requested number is 11.4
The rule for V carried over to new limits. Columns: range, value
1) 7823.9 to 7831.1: 11.4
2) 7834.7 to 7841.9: 11.3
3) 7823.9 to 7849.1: 10.9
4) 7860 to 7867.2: 11.2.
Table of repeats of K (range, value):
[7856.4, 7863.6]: 11.3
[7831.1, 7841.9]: 11.3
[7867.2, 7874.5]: 11.3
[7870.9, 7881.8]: 11.2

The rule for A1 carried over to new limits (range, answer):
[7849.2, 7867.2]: 11.4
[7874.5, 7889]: 11.3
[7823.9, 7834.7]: 11.2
